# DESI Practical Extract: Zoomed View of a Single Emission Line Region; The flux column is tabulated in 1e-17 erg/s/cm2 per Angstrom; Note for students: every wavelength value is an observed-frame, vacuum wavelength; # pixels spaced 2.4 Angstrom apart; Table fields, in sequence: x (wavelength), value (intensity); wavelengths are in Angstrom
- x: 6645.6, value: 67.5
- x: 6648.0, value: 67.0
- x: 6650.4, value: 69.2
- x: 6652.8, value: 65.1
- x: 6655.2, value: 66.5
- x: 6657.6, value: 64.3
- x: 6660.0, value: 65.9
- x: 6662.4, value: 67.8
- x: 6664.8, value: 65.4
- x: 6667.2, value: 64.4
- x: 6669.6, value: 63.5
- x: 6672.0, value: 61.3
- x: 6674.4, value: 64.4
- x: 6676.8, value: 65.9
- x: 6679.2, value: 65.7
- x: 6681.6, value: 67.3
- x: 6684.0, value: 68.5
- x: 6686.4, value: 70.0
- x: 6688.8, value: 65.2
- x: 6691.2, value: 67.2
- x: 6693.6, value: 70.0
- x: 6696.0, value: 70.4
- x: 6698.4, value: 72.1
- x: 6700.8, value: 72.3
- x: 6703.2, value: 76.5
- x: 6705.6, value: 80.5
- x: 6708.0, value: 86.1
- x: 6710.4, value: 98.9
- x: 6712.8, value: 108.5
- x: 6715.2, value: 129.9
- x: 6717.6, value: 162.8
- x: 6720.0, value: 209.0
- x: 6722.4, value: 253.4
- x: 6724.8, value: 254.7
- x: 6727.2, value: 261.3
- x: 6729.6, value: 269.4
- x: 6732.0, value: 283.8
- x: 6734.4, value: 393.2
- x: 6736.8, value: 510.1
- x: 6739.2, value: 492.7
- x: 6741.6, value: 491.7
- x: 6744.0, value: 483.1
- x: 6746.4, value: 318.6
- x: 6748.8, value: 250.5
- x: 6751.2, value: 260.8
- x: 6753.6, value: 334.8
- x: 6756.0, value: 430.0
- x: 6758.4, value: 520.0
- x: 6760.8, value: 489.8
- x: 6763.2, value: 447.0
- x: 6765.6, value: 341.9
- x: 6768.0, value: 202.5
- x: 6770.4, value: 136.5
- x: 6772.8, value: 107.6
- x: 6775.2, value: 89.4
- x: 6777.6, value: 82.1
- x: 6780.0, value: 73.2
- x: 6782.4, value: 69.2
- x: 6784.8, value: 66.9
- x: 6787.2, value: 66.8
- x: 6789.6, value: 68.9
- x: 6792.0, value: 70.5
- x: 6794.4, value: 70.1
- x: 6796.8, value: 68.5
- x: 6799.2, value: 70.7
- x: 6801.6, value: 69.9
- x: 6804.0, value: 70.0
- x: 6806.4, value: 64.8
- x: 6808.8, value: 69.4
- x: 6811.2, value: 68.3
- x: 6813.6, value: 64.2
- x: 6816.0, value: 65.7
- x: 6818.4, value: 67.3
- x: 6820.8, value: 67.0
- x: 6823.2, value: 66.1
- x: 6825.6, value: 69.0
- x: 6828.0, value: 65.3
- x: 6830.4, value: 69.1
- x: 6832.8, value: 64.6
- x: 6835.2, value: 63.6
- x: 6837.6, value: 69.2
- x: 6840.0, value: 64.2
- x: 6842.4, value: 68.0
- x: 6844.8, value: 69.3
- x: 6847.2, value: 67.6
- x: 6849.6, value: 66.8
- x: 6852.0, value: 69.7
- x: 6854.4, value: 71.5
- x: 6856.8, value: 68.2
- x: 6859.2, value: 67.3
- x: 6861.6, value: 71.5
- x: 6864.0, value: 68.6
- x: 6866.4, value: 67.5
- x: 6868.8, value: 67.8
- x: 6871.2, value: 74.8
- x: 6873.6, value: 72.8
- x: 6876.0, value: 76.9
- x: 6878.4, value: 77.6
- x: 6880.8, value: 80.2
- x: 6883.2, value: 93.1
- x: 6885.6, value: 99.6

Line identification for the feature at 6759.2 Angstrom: [N II] 6583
